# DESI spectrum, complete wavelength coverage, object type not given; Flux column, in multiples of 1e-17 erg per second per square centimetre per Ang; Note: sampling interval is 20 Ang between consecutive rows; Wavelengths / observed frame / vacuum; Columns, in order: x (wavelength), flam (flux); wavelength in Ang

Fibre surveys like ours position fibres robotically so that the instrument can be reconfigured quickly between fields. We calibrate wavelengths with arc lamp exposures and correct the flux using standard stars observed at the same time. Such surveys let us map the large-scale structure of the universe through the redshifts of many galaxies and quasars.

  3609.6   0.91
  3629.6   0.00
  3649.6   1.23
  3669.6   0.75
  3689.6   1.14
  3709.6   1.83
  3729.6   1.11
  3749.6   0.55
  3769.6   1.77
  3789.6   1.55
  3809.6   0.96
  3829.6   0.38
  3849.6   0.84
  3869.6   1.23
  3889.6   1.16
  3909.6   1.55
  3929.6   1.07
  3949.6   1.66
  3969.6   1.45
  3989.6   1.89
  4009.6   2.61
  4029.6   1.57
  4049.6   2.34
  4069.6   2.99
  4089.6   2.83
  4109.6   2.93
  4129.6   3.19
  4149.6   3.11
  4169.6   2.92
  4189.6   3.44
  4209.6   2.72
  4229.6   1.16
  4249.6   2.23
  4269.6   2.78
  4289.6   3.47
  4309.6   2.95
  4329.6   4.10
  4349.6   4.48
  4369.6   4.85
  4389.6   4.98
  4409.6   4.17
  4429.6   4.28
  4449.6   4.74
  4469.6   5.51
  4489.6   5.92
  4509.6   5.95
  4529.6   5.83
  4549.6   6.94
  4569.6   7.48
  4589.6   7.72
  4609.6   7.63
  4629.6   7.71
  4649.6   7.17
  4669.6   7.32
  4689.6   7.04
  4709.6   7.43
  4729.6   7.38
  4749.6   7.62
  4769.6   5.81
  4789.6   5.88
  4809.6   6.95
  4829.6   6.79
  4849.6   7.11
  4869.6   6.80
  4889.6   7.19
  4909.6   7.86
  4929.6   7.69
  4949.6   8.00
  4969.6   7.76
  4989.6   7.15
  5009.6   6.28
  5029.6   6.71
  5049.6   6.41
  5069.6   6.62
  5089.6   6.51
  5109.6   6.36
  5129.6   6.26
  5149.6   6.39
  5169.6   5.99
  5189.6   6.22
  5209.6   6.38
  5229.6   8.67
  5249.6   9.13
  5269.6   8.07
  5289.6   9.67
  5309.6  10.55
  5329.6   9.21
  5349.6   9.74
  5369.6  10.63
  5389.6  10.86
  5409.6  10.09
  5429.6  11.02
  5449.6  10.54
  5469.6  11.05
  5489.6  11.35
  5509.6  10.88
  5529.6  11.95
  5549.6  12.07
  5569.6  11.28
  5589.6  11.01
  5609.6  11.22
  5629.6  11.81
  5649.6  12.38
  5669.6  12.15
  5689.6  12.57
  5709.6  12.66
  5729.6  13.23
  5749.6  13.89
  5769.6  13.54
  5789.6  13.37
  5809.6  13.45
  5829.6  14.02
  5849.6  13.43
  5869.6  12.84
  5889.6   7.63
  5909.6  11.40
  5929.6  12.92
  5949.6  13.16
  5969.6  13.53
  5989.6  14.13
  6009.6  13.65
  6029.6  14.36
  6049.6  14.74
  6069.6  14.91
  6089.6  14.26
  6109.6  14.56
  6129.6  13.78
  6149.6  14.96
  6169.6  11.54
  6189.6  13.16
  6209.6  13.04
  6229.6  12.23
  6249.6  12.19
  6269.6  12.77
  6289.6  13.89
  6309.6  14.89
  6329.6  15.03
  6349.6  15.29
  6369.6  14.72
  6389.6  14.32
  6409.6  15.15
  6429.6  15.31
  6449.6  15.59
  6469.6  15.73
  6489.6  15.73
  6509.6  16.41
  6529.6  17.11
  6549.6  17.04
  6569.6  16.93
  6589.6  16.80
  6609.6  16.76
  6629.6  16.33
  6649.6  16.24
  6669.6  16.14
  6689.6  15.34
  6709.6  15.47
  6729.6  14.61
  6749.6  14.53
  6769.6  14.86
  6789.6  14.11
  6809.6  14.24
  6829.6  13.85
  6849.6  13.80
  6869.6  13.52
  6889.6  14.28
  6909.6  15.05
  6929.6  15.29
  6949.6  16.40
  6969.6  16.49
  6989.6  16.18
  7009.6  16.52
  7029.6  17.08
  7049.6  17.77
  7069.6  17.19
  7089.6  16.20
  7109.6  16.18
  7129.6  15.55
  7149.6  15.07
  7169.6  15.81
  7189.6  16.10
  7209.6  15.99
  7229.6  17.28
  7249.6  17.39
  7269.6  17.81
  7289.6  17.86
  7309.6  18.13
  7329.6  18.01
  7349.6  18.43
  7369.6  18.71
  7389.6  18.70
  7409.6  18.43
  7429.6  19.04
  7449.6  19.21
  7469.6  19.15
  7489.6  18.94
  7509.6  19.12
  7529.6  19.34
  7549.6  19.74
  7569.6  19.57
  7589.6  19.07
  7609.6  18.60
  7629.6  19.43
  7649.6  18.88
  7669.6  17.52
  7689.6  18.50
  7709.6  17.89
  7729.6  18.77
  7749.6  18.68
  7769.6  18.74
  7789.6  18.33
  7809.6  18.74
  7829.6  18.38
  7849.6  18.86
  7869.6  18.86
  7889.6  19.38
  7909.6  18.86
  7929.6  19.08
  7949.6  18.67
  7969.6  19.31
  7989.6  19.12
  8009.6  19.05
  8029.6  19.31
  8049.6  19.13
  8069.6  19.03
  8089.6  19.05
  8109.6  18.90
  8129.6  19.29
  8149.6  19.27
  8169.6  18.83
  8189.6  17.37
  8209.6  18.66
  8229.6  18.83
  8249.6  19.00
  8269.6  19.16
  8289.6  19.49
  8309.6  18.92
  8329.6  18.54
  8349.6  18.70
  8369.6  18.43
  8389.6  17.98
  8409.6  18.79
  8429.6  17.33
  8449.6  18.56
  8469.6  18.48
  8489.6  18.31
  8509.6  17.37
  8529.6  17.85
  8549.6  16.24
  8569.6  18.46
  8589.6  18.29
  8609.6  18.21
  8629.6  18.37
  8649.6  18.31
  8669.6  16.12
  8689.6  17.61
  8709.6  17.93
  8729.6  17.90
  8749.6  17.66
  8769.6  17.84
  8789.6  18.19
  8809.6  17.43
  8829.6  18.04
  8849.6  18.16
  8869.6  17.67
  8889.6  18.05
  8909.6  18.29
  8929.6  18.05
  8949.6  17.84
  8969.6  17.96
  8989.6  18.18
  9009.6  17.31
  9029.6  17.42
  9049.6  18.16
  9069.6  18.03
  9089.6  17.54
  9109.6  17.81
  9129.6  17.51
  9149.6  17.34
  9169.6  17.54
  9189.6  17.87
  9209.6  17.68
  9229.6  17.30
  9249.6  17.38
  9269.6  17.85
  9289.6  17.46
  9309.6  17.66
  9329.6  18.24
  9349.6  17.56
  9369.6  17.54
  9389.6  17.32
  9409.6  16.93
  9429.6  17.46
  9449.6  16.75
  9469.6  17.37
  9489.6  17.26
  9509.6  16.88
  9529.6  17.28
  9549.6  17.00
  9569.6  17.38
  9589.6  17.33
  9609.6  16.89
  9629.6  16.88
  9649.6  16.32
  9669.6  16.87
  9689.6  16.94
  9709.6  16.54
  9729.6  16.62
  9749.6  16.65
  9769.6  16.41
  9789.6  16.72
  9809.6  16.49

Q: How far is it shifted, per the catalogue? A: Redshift 0.00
